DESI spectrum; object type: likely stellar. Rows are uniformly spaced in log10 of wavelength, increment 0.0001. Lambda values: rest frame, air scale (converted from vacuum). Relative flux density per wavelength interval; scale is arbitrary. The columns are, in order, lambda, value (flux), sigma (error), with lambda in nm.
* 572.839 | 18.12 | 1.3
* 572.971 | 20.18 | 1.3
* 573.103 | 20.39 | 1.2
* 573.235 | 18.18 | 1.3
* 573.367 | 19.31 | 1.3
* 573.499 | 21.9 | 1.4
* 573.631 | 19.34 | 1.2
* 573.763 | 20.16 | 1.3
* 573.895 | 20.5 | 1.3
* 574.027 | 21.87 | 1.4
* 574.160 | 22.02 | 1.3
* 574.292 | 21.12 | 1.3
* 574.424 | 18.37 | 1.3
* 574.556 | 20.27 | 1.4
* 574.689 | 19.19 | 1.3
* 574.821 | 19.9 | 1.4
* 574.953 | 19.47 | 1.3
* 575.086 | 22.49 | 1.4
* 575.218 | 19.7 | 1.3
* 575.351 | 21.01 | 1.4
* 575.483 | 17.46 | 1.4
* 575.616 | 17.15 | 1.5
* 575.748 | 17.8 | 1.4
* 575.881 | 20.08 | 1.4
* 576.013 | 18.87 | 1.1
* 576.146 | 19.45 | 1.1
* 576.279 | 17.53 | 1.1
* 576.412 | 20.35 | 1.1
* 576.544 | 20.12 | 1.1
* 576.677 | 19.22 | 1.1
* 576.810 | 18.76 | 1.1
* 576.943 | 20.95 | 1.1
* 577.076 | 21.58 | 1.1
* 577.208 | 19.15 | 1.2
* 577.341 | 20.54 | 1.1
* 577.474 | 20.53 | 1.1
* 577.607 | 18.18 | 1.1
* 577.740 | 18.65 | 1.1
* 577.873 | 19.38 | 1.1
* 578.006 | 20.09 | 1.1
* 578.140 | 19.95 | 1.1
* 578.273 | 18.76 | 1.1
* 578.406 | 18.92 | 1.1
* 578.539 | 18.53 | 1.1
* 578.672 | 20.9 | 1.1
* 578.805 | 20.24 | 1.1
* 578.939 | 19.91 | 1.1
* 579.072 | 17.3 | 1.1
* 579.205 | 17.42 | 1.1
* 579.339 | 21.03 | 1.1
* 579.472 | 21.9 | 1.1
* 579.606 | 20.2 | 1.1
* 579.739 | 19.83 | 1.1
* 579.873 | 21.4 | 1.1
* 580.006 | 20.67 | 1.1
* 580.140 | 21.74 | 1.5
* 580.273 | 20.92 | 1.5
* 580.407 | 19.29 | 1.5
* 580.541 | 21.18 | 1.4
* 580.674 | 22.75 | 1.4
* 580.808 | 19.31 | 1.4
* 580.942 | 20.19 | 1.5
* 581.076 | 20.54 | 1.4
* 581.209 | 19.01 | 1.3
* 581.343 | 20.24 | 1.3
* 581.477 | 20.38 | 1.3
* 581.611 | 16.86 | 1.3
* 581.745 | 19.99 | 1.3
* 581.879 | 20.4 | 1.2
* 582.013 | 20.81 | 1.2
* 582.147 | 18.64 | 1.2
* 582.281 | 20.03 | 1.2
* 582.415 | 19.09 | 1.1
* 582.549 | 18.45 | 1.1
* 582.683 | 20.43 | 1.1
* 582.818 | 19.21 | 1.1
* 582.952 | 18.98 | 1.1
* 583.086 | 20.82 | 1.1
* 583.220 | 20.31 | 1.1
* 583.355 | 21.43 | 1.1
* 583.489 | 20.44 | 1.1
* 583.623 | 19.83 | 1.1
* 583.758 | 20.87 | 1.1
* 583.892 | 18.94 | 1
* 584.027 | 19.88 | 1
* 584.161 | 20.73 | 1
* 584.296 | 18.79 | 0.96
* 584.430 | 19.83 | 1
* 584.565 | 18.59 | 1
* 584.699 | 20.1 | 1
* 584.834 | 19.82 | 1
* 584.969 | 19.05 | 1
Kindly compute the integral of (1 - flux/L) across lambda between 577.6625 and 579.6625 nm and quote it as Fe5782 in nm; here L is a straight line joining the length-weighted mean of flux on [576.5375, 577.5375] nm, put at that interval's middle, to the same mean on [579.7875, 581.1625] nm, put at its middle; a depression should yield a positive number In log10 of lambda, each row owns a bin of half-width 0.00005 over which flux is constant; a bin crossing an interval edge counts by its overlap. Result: 0.086 nm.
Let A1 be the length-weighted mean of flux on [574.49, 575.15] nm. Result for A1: 20.2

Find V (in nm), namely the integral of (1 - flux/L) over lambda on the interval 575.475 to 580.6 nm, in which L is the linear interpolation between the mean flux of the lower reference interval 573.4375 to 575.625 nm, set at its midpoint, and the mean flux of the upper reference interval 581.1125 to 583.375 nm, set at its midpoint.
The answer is 0.07 nm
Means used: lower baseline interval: 20.2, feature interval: 19.7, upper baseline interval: 19.7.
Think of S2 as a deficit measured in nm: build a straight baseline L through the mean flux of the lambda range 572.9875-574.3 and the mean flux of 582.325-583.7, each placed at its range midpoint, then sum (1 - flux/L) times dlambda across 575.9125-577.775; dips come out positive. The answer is 0.06 nm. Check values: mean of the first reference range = 20.4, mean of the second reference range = 19.9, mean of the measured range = 19.6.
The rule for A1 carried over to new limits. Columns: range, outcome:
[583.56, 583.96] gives 19.8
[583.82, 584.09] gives 19.4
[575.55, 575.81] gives 17.5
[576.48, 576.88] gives 19.3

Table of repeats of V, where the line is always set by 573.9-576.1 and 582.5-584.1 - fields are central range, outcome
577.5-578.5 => 0.04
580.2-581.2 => -0.03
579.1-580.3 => -0.03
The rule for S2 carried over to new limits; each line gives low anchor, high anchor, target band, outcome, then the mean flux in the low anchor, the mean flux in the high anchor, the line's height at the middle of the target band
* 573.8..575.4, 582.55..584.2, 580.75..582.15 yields 0.03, 20.5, 20.1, 20.2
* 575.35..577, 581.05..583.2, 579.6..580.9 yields -0.09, 19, 19.6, 19.4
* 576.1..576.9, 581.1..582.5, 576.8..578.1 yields -0.03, 19.3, 19.6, 19.3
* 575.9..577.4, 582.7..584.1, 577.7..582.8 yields 0.01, 19.7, 20.1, 19.9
